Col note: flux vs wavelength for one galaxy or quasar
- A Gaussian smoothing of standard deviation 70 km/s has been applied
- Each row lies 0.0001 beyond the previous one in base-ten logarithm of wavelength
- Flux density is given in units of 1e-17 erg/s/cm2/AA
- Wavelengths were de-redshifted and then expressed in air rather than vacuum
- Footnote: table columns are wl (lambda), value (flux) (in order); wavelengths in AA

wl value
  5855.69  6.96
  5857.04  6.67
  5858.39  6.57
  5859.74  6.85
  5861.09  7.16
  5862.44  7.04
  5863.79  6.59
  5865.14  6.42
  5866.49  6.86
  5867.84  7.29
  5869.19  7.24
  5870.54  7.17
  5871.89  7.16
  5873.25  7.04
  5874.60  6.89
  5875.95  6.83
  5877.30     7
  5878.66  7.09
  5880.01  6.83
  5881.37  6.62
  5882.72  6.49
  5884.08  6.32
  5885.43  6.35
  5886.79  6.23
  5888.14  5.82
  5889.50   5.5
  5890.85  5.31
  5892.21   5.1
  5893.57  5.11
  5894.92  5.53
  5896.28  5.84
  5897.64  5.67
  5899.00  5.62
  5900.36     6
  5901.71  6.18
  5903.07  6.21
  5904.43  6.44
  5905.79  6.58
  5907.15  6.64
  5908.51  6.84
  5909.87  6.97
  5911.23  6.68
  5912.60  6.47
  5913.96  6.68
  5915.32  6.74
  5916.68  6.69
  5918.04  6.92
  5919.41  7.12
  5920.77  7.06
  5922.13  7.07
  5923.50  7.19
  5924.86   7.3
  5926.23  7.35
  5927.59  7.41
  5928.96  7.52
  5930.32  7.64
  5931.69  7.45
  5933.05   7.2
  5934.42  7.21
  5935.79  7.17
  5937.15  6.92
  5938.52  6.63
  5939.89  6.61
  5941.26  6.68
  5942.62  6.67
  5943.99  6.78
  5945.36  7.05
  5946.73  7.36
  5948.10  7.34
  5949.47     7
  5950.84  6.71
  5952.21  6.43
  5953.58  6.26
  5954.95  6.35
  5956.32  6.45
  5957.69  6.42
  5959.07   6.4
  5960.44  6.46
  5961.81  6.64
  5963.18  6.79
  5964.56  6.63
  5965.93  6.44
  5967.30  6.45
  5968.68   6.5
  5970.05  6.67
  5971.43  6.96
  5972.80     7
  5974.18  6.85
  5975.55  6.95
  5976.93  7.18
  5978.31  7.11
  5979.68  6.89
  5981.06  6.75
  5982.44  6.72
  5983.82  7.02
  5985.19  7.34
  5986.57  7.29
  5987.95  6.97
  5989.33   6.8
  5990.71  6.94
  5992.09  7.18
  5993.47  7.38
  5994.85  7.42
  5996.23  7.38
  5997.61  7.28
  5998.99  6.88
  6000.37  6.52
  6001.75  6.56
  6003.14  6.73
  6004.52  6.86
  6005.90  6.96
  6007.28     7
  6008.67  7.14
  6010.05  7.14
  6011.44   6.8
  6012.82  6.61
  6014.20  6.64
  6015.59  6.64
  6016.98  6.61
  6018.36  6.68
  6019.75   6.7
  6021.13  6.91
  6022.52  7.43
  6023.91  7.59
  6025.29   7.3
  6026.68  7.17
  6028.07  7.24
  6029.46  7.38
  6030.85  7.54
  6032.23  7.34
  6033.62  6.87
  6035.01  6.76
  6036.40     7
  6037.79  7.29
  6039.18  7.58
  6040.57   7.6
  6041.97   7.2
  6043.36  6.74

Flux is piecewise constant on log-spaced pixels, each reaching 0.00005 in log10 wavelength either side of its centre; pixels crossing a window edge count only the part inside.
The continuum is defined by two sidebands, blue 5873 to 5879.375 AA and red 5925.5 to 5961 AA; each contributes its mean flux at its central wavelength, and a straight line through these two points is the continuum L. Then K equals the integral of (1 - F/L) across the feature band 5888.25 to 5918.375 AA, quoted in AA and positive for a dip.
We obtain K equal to 3.42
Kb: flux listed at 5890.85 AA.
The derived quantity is 5.31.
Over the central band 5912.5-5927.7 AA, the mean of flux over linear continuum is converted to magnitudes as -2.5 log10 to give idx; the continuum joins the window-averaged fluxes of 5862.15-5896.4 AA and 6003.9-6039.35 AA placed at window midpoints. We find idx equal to -0.06 mag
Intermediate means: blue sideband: 6.45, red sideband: 7.04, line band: 7.01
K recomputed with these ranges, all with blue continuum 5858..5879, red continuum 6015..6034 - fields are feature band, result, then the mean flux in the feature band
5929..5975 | 1.5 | 6.8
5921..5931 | -0.5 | 7.34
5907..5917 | 0.4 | 6.72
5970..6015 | 0.7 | 6.97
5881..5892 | 1.5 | 6.03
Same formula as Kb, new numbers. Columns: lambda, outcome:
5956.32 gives 6.45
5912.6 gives 6.47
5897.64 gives 5.67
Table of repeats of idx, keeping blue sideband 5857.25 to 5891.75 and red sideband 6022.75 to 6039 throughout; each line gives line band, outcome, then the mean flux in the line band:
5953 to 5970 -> 0.08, 6.49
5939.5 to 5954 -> 0.02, 6.82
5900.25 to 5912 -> 0.04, 6.53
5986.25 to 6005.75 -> 0.02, 7.01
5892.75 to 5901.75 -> 0.19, 5.67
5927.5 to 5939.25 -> -0.05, 7.23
